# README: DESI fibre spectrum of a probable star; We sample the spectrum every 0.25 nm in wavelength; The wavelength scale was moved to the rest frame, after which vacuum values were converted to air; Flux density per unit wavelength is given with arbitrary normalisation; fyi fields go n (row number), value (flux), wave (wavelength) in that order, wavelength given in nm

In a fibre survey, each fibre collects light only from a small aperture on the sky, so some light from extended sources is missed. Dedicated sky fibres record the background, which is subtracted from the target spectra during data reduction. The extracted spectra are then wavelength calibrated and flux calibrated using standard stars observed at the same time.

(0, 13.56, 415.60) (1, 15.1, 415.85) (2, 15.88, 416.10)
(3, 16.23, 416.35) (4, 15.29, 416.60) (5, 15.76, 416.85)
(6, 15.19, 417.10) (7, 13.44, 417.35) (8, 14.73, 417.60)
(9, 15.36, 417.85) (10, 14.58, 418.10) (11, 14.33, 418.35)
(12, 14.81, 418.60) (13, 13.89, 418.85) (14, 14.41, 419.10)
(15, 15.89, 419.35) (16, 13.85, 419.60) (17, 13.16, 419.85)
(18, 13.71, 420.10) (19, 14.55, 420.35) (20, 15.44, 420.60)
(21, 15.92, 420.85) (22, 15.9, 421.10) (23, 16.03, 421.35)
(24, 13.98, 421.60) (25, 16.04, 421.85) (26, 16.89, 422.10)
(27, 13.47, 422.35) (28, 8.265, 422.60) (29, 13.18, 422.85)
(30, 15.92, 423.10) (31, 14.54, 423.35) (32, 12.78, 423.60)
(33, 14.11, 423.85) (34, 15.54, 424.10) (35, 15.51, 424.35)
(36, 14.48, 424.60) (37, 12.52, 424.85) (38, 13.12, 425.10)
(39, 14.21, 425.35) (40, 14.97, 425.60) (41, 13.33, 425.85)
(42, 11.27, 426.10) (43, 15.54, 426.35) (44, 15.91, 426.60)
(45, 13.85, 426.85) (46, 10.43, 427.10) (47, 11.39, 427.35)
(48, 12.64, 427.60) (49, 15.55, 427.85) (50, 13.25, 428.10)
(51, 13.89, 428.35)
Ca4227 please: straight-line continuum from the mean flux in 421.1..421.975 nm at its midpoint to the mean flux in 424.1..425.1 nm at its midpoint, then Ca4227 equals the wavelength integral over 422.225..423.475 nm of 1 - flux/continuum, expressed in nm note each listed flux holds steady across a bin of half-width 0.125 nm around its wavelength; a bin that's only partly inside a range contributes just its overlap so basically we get 0.152 nm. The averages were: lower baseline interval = 15.4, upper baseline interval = 14.2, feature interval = 13.1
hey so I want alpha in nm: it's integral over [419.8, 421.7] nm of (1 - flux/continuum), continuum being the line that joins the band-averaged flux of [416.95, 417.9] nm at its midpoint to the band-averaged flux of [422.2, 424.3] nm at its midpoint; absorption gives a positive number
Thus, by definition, -0.12 nm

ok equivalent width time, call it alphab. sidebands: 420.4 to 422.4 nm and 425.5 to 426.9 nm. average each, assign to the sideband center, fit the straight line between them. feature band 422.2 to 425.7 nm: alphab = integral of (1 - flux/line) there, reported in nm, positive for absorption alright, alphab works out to 0.235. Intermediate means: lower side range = 15.5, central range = 13.8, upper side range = 14.1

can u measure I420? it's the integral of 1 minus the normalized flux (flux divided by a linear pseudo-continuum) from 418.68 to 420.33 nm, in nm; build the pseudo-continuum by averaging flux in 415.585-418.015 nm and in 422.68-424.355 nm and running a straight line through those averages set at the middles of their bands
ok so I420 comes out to 0.06 nm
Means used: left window 15.1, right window 14.3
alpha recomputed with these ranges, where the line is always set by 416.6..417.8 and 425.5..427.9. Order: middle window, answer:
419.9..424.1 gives -0.088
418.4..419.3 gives 0.007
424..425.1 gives -0.047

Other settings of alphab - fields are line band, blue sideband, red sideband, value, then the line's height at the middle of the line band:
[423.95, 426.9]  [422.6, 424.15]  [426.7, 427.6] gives -0.30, 12.9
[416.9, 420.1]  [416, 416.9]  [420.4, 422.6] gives 0.21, 15.5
